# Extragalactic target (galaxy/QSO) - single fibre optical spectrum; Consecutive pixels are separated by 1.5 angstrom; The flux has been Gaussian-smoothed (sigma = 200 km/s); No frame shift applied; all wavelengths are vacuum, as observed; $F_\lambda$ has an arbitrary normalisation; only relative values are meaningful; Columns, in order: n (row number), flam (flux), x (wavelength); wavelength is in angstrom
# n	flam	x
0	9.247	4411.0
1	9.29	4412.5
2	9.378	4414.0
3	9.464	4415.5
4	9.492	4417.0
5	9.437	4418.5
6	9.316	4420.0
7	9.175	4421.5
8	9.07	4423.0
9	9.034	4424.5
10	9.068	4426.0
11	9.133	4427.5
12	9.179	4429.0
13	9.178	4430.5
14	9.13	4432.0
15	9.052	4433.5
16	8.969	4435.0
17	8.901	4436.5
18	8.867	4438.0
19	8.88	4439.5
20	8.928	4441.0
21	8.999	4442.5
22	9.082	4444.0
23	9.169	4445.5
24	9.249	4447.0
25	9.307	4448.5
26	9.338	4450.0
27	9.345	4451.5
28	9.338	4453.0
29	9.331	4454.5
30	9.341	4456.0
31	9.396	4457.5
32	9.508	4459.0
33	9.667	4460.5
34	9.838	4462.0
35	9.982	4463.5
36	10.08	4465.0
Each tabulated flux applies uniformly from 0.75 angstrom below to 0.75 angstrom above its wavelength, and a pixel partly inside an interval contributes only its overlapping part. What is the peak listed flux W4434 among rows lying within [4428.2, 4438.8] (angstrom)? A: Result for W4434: 9.179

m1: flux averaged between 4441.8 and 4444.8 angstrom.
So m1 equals 9.04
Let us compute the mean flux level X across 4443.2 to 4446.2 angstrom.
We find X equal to 9.12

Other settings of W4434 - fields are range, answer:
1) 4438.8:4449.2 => 9.307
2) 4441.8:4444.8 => 9.082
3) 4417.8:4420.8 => 9.437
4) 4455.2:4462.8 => 9.838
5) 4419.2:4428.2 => 9.316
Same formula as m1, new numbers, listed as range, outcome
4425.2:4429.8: 9.13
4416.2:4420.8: 9.41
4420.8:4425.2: 9.09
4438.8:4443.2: 8.94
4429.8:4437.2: 9.05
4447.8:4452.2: 9.33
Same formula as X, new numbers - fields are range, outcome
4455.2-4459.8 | 9.42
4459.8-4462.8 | 9.76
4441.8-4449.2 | 9.16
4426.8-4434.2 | 9.13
